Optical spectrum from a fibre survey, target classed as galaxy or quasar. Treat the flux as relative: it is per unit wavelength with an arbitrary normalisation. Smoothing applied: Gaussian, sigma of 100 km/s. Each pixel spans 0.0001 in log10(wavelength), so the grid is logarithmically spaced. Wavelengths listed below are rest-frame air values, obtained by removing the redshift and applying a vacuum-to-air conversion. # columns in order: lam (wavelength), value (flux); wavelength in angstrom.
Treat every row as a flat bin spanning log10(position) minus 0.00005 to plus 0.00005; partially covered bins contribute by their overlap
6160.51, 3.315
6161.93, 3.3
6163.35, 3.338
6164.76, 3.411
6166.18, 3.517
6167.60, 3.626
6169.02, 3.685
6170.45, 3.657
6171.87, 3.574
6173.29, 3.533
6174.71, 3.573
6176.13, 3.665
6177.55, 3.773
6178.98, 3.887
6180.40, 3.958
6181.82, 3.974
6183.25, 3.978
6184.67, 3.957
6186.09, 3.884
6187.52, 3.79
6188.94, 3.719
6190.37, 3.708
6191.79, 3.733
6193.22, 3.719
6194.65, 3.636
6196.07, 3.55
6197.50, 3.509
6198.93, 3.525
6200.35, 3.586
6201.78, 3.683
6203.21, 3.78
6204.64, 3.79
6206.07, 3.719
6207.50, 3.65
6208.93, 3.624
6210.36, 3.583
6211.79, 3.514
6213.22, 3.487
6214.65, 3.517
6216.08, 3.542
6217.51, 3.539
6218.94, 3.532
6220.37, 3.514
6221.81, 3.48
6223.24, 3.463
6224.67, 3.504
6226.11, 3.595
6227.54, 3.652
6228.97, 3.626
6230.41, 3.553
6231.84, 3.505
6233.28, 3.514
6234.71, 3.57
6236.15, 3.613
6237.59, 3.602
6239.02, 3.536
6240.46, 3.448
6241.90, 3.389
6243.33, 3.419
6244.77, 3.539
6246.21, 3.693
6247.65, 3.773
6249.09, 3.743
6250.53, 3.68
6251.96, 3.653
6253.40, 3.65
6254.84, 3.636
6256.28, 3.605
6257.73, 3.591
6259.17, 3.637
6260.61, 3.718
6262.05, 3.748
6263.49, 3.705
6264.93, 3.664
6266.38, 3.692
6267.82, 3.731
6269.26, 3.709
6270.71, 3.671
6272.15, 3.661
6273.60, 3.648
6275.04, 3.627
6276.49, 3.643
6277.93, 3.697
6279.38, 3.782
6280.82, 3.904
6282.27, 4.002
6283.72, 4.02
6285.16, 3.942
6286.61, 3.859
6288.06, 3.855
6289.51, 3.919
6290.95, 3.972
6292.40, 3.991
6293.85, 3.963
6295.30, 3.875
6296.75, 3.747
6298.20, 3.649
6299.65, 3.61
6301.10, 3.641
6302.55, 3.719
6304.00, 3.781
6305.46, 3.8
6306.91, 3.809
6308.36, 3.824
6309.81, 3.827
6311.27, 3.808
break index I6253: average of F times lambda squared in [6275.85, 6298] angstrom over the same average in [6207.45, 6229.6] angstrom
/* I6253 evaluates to 1.12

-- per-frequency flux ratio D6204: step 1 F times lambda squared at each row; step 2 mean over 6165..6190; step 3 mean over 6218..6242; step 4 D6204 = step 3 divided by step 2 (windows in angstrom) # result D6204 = 0.96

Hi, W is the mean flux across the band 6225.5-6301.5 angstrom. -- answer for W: 3.7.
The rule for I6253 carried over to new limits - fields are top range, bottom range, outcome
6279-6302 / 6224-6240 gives 1.10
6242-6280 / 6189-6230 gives 1.03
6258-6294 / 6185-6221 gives 1.07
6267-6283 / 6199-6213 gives 1.05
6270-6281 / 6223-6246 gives 1.06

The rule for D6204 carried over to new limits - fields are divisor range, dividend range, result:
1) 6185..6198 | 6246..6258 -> 1.01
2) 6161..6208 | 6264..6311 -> 1.06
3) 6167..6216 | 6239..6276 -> 1.01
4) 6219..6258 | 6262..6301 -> 1.07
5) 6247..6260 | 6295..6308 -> 1.04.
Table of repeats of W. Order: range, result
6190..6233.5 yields 3.59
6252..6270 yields 3.67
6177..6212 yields 3.73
